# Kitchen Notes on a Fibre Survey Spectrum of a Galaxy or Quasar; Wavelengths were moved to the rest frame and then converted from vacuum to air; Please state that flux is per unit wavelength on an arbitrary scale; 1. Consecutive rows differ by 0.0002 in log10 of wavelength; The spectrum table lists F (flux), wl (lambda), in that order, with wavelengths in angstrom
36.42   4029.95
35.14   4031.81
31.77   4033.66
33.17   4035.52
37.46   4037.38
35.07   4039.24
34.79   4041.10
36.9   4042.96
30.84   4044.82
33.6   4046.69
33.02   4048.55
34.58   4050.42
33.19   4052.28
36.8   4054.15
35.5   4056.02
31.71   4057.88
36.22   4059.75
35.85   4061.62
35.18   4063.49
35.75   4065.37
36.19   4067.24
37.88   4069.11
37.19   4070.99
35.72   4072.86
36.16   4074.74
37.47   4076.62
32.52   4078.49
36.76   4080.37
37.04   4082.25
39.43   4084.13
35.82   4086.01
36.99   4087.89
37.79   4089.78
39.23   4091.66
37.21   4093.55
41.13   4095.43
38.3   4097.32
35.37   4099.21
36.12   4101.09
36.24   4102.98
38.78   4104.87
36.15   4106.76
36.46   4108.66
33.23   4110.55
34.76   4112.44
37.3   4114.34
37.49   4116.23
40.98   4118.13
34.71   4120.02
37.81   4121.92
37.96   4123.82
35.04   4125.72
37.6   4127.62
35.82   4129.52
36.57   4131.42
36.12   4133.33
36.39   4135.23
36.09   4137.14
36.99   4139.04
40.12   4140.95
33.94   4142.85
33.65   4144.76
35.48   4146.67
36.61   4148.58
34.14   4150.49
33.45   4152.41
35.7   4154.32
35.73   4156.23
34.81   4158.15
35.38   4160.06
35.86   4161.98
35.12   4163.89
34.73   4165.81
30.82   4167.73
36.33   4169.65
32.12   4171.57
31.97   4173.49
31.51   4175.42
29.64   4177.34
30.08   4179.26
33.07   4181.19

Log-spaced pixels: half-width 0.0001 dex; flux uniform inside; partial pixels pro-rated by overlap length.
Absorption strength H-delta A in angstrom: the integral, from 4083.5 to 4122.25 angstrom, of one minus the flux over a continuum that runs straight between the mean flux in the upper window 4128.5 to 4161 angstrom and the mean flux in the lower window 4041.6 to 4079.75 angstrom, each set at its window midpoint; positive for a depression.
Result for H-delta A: -1.9 angstrom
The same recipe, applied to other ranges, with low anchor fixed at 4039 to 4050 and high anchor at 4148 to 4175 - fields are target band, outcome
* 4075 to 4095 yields -1.75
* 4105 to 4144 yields -2.68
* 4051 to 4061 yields -0.20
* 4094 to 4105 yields -1.09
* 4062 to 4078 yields -1.05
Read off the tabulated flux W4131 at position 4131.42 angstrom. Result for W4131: 36.57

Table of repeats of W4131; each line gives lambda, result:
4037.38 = 37.46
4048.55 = 33.02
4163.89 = 35.12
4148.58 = 36.61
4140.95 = 40.12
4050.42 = 34.58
